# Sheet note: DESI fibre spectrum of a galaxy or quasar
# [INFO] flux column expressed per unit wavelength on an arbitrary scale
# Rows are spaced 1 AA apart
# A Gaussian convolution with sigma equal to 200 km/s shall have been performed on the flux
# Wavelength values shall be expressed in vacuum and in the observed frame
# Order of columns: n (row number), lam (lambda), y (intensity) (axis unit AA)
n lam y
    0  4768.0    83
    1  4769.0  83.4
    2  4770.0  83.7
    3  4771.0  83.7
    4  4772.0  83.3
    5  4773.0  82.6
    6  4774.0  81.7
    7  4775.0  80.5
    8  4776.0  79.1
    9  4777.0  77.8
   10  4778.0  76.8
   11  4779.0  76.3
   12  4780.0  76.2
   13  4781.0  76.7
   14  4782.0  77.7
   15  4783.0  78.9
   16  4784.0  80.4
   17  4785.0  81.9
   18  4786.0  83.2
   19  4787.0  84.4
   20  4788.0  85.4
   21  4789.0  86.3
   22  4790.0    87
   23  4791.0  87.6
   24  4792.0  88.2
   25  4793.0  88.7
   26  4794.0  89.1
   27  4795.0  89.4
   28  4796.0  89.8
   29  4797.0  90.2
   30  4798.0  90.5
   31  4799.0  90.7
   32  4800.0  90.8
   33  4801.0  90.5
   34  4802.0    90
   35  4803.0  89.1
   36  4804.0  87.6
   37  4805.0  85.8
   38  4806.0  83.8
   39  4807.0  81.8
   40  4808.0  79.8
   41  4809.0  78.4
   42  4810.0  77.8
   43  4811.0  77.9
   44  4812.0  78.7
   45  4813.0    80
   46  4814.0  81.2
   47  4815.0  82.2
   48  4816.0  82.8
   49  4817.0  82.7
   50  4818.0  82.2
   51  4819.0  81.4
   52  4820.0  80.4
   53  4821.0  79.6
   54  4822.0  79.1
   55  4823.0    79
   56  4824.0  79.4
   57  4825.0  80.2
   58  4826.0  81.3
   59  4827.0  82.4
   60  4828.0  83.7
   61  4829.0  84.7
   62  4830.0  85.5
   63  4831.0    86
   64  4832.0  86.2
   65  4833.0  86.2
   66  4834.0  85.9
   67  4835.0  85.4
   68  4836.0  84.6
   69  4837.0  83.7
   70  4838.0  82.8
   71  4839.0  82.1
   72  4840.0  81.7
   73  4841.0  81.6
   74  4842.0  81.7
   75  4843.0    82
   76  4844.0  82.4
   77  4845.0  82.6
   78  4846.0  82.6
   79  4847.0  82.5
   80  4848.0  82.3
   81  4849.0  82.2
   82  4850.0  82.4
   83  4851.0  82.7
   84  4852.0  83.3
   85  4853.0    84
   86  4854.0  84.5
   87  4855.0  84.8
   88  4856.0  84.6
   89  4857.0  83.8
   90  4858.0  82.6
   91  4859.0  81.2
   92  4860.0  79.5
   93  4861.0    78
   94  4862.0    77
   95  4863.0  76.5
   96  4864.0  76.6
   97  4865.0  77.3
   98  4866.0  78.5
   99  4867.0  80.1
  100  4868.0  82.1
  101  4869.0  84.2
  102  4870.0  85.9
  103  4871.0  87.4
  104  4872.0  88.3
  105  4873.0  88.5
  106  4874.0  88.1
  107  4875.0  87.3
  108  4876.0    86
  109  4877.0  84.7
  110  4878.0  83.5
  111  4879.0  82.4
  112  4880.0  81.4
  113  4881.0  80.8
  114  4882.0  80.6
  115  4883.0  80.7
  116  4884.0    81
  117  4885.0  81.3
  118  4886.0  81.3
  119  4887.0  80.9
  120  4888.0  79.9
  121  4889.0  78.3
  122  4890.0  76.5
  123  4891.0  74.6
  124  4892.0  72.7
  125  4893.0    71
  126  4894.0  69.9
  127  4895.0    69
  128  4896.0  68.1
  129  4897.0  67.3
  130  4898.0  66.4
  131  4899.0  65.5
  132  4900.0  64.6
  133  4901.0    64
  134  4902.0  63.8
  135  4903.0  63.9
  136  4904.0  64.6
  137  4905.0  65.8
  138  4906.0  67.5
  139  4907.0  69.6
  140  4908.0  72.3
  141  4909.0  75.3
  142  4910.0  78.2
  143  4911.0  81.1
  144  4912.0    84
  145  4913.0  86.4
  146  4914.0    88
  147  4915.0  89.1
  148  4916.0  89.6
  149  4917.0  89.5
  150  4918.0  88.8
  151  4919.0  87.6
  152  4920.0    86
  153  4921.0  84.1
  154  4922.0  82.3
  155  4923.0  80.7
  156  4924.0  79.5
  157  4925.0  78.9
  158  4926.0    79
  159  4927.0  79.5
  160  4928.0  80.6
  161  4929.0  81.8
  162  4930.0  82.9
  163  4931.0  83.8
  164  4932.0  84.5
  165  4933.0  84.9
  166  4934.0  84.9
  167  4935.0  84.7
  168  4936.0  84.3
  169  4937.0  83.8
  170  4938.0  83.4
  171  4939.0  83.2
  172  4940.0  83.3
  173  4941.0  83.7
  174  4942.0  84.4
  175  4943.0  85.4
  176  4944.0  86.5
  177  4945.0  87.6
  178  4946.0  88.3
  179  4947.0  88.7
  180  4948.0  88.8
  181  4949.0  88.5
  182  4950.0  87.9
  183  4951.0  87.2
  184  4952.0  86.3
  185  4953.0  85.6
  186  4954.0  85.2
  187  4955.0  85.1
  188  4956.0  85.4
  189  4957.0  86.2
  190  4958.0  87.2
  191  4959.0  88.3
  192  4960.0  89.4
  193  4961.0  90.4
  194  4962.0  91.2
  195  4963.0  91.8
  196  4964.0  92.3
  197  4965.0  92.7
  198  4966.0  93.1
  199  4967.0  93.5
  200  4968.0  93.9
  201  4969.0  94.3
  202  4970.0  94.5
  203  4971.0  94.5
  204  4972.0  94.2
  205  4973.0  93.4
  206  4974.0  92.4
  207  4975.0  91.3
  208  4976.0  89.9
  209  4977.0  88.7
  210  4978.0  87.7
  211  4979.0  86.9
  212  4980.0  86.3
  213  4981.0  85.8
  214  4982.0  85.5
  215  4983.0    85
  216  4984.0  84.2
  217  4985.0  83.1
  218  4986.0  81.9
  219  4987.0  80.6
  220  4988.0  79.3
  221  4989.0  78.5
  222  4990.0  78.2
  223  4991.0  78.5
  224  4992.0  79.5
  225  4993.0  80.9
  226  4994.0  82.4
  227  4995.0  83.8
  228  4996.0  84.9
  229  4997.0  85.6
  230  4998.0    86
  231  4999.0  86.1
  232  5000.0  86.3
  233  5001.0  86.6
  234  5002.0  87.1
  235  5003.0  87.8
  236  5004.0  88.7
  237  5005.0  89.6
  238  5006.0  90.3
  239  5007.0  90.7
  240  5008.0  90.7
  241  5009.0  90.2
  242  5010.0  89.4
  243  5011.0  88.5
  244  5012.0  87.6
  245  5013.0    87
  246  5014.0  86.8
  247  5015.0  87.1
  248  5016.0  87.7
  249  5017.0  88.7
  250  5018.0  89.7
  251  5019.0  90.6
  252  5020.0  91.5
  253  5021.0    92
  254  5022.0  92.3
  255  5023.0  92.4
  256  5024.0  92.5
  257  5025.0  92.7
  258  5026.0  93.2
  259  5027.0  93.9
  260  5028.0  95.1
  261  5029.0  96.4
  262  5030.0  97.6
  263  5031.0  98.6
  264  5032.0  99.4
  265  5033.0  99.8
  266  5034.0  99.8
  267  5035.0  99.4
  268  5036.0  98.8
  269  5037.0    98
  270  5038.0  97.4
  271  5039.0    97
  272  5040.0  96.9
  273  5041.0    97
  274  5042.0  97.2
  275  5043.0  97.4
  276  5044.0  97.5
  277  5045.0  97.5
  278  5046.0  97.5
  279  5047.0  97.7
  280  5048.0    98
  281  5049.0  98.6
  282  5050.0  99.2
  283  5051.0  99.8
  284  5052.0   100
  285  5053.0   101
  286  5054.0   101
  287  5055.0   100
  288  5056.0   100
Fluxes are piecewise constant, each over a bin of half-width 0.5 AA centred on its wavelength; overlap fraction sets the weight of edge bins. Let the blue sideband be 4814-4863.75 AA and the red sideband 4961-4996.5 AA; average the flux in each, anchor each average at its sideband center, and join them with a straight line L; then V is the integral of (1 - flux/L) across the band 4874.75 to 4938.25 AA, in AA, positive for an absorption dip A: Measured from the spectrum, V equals 4.6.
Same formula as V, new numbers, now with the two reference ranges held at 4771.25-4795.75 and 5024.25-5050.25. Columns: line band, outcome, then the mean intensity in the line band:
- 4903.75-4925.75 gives 2.35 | 80.6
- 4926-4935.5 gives 0.86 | 82.9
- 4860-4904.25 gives 5.44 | 77.4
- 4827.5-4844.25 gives 0.33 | 83.9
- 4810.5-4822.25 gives 0.52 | 80.7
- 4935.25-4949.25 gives 0.94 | 85.6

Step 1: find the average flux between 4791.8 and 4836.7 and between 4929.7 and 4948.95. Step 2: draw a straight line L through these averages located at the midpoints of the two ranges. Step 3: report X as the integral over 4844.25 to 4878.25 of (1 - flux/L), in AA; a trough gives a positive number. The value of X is 0.7 AA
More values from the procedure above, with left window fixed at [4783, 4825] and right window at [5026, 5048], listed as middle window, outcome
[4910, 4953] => 3.15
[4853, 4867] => 1.10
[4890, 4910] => 4.68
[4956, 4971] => 0.33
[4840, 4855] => 0.69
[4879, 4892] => 1.35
